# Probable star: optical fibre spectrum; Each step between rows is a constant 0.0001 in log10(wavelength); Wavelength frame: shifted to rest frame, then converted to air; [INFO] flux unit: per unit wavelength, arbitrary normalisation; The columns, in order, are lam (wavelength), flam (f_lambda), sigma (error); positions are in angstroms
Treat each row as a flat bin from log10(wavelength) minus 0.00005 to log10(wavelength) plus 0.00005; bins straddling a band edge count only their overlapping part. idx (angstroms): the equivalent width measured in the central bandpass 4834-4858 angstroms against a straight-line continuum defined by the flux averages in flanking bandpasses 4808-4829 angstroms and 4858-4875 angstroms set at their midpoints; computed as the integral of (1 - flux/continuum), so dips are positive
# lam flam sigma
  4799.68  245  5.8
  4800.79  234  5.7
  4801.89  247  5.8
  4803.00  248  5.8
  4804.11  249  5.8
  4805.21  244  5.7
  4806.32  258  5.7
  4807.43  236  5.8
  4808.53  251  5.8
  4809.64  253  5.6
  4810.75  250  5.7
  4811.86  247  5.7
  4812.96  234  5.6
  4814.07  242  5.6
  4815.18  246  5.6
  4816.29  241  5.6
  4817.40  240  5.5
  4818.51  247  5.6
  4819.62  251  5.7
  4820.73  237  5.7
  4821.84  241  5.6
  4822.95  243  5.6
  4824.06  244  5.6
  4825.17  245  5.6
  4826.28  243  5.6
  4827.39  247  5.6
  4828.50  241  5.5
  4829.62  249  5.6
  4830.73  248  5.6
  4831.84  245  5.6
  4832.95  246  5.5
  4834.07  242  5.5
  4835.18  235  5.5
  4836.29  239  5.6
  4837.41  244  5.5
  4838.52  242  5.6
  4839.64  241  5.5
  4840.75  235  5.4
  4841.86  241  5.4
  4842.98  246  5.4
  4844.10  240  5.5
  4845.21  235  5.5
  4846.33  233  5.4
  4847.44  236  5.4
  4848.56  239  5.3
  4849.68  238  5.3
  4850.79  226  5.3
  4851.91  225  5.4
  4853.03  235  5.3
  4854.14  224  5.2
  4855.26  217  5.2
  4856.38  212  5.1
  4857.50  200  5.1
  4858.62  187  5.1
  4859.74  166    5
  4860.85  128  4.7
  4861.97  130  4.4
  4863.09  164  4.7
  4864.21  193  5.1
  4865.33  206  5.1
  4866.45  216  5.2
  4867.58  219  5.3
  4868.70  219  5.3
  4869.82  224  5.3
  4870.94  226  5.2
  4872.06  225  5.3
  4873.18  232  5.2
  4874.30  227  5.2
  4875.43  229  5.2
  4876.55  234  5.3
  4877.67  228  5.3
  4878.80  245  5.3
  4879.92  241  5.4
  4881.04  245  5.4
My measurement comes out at -1.7 angstroms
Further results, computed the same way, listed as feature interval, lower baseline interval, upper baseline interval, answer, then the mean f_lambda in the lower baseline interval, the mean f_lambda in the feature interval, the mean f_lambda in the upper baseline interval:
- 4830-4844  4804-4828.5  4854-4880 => -0.8 angstroms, 245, 242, 207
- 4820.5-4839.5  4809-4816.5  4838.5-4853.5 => -0.2 angstroms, 245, 243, 236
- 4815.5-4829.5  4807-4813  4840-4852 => 0.0 angstroms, 247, 243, 236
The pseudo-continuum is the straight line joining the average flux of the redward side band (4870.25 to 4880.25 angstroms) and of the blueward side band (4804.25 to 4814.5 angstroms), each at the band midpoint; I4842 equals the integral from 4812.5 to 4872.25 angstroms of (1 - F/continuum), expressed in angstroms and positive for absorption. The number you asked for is 3.07 angstroms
